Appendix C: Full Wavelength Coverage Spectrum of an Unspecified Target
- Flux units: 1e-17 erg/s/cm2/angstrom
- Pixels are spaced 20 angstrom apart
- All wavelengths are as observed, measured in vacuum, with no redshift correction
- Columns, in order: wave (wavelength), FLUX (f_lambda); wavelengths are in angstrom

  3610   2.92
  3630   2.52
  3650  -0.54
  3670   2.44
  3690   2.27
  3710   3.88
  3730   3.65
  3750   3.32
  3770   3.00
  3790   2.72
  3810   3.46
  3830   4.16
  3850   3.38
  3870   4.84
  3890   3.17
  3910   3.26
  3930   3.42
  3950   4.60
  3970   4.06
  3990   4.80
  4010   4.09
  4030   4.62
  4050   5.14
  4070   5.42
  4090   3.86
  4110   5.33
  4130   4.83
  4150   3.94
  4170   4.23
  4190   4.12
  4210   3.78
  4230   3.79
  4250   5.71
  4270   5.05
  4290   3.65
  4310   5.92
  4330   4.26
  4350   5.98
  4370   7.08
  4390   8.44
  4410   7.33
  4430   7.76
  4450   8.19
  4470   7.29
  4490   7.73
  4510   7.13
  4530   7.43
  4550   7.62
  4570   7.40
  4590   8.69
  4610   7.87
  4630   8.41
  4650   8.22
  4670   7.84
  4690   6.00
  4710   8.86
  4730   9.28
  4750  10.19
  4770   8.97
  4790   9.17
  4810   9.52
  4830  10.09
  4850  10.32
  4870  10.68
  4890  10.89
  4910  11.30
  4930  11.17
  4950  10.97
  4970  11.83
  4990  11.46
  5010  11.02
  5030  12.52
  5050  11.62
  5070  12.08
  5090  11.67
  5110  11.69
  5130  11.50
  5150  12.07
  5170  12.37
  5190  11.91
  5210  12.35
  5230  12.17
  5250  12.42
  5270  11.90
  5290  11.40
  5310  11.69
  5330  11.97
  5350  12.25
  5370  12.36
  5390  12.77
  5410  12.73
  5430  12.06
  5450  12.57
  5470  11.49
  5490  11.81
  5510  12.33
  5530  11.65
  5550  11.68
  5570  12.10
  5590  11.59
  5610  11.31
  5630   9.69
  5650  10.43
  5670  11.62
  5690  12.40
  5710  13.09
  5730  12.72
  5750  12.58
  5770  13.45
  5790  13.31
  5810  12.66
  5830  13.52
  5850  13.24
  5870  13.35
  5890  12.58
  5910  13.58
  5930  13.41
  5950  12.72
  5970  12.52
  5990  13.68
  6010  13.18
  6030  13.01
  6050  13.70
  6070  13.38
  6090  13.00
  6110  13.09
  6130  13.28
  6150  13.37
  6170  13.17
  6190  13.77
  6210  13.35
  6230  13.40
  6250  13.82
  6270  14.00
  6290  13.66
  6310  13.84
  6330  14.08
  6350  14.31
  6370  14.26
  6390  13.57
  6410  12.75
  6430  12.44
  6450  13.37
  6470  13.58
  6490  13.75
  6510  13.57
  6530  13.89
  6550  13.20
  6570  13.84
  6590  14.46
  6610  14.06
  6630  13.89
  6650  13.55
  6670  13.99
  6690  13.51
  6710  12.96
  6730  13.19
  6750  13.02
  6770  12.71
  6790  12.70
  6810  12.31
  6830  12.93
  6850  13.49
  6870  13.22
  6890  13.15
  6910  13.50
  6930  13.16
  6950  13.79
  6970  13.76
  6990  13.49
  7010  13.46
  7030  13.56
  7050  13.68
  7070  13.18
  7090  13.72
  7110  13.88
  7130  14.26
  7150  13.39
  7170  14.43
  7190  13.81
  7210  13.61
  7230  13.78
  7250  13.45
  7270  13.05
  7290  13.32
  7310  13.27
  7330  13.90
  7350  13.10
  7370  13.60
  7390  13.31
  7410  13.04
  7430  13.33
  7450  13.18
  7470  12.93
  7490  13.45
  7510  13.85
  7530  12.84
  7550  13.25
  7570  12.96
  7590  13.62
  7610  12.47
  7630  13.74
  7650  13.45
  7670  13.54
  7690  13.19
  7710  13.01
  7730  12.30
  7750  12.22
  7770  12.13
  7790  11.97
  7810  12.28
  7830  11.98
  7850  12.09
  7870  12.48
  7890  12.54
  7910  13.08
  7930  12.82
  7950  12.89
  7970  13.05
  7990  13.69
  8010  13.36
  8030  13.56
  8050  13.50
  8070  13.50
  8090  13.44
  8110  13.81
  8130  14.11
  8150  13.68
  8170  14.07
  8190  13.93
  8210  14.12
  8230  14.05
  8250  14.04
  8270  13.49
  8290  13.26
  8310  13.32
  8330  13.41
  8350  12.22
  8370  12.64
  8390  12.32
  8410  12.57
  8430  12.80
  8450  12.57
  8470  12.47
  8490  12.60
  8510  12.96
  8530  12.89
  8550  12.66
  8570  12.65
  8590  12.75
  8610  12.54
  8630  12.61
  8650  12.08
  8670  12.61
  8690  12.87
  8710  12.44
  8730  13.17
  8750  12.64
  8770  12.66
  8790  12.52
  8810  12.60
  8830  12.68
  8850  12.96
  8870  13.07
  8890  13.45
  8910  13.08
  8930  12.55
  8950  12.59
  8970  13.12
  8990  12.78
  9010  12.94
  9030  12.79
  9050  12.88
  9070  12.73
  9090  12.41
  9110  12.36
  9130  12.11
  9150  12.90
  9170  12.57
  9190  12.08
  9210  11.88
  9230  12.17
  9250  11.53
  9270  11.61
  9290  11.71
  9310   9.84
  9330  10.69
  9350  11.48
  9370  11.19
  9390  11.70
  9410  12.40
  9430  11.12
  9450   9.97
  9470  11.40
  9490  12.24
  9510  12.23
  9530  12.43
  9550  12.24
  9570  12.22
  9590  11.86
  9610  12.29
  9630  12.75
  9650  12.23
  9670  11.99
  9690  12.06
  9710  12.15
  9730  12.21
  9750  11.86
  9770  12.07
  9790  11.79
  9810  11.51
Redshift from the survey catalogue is 0.09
